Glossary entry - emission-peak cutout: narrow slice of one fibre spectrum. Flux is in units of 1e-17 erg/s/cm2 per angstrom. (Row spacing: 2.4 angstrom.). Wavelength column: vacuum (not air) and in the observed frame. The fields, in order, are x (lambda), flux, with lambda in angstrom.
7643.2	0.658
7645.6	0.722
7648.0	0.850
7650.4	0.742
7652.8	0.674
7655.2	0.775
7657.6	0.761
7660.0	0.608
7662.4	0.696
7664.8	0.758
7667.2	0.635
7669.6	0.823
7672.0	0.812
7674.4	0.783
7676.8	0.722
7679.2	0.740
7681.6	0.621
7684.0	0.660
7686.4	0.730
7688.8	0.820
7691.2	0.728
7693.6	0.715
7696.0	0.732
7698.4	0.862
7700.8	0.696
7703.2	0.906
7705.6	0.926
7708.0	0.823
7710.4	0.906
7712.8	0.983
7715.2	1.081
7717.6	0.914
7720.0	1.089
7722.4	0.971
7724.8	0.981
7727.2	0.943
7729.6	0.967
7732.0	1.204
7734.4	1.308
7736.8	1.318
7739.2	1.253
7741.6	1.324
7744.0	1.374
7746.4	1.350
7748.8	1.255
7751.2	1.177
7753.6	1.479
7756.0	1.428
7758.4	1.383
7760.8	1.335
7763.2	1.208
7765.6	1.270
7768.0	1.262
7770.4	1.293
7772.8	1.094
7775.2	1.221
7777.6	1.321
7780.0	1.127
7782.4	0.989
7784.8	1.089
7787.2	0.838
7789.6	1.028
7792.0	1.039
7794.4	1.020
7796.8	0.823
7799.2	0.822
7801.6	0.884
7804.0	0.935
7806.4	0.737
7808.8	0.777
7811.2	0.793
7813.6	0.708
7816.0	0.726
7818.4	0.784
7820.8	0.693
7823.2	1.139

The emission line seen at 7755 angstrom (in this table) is Mg II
